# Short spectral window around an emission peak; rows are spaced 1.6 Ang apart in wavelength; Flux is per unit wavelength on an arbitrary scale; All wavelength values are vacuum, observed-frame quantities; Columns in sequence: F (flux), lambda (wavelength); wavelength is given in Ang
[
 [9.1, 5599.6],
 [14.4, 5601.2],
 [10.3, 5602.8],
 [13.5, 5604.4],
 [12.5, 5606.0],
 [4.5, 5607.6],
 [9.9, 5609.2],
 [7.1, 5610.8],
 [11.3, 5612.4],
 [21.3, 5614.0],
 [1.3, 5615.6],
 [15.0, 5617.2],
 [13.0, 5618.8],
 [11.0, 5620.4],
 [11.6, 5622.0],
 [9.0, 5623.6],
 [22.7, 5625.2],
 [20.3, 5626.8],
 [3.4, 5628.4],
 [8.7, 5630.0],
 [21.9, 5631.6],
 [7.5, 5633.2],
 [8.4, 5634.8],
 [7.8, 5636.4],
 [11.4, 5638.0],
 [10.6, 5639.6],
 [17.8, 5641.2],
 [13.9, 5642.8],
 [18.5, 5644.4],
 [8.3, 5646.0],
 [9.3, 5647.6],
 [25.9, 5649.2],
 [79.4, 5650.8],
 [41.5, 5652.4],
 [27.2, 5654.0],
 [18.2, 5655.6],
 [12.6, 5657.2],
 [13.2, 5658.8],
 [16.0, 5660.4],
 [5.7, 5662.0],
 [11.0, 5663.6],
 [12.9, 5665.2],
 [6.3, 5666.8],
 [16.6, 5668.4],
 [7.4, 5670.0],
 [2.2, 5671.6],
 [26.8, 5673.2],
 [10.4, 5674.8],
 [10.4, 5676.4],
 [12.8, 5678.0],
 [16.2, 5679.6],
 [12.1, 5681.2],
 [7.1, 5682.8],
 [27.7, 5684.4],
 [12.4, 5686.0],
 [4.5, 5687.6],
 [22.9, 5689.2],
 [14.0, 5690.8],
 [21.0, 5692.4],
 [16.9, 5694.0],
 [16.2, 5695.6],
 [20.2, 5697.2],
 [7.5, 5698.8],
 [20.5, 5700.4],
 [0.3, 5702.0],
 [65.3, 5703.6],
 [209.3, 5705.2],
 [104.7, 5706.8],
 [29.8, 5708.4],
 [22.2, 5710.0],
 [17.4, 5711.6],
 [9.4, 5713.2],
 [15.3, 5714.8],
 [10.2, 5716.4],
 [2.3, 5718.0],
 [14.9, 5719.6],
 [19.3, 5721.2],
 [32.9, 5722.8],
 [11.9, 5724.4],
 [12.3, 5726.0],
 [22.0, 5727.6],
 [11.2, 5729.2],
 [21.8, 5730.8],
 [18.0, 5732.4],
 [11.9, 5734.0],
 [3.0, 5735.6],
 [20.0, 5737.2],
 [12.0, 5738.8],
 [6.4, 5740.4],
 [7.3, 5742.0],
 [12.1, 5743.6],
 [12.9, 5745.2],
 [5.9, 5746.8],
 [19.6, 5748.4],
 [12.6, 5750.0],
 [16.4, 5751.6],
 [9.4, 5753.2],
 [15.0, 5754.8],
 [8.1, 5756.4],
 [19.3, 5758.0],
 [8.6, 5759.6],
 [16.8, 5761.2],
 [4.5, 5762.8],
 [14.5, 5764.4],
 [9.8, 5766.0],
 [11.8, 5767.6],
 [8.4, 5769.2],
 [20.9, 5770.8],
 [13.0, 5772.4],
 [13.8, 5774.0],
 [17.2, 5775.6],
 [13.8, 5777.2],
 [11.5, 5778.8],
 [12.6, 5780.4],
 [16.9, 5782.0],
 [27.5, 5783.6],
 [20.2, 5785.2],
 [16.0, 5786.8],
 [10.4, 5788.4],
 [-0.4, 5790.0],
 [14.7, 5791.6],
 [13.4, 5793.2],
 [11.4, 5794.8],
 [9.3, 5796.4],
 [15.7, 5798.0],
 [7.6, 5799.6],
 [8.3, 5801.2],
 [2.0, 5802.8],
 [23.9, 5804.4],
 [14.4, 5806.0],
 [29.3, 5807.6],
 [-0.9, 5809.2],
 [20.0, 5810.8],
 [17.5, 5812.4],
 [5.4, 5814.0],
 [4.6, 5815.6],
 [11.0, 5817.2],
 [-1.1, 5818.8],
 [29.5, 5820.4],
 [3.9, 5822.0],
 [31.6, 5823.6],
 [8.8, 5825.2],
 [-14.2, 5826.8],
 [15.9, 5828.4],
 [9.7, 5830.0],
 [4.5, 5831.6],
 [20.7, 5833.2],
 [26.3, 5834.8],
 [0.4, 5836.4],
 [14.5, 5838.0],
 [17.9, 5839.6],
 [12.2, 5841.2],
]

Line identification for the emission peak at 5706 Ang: [O III]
